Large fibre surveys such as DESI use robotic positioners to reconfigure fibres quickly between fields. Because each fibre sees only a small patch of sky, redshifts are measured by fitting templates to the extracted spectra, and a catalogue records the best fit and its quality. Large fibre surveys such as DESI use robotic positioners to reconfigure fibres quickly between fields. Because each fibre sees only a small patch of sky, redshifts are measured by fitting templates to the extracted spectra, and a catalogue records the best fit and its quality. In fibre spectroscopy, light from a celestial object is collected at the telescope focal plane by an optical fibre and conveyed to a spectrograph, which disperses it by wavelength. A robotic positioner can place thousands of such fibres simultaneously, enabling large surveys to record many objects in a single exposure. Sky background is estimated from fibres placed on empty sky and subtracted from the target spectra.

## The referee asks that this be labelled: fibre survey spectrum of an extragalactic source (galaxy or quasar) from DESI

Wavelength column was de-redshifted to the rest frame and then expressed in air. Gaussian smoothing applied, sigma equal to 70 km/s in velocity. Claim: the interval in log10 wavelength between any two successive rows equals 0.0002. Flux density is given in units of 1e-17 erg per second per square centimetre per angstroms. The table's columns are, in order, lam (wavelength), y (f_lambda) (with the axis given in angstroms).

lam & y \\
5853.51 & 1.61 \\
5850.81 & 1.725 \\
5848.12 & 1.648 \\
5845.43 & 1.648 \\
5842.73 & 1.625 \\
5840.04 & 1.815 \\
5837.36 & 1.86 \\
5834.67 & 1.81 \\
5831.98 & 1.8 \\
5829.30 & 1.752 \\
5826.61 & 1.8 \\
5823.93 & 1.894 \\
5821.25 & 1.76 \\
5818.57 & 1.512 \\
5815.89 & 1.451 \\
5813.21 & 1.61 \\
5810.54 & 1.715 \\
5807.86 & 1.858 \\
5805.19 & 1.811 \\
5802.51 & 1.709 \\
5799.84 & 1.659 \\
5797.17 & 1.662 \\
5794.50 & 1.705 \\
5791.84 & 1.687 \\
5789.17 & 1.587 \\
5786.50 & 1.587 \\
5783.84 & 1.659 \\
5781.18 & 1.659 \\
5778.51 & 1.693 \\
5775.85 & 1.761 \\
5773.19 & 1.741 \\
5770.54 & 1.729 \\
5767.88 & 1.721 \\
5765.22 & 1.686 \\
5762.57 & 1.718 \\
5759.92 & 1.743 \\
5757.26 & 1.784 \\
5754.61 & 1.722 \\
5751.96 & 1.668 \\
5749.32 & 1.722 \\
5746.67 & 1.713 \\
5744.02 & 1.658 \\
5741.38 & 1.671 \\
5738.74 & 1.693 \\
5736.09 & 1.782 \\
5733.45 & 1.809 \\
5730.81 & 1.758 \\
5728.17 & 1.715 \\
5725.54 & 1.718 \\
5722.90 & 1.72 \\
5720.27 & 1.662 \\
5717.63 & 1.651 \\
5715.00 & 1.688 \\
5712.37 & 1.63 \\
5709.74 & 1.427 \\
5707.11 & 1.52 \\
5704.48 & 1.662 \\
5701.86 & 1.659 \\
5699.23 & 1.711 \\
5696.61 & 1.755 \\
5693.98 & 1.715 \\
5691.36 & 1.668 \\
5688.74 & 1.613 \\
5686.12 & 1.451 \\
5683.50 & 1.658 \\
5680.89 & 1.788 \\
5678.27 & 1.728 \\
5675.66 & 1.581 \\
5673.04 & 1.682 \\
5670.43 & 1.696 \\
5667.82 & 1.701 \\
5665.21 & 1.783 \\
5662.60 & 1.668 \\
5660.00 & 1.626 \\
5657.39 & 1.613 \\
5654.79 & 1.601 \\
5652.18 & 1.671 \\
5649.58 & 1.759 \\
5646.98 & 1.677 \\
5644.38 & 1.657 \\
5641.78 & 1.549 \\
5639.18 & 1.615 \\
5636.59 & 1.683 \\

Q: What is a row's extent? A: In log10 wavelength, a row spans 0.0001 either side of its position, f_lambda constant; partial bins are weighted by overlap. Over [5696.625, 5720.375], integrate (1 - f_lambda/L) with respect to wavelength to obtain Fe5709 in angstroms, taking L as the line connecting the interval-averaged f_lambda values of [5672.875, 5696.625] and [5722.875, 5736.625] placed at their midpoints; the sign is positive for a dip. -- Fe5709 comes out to 1.1 angstroms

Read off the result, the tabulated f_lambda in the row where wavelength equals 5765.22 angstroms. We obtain 1.686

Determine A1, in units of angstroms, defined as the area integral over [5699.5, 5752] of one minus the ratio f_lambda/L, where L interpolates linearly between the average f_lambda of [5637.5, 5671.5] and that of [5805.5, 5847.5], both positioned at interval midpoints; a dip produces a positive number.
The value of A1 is 0.40 angstroms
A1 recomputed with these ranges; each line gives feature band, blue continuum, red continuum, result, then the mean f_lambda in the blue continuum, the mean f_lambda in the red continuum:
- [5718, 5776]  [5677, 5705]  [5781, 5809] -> -1.3 angstroms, 1.67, 1.69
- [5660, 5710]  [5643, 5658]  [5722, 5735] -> 1.2 angstroms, 1.66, 1.75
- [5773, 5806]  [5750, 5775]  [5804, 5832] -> 0.8 angstroms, 1.72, 1.72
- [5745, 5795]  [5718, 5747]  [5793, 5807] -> 0.5 angstroms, 1.72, 1.71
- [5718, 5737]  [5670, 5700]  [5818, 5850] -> -0.5 angstroms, 1.67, 1.75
